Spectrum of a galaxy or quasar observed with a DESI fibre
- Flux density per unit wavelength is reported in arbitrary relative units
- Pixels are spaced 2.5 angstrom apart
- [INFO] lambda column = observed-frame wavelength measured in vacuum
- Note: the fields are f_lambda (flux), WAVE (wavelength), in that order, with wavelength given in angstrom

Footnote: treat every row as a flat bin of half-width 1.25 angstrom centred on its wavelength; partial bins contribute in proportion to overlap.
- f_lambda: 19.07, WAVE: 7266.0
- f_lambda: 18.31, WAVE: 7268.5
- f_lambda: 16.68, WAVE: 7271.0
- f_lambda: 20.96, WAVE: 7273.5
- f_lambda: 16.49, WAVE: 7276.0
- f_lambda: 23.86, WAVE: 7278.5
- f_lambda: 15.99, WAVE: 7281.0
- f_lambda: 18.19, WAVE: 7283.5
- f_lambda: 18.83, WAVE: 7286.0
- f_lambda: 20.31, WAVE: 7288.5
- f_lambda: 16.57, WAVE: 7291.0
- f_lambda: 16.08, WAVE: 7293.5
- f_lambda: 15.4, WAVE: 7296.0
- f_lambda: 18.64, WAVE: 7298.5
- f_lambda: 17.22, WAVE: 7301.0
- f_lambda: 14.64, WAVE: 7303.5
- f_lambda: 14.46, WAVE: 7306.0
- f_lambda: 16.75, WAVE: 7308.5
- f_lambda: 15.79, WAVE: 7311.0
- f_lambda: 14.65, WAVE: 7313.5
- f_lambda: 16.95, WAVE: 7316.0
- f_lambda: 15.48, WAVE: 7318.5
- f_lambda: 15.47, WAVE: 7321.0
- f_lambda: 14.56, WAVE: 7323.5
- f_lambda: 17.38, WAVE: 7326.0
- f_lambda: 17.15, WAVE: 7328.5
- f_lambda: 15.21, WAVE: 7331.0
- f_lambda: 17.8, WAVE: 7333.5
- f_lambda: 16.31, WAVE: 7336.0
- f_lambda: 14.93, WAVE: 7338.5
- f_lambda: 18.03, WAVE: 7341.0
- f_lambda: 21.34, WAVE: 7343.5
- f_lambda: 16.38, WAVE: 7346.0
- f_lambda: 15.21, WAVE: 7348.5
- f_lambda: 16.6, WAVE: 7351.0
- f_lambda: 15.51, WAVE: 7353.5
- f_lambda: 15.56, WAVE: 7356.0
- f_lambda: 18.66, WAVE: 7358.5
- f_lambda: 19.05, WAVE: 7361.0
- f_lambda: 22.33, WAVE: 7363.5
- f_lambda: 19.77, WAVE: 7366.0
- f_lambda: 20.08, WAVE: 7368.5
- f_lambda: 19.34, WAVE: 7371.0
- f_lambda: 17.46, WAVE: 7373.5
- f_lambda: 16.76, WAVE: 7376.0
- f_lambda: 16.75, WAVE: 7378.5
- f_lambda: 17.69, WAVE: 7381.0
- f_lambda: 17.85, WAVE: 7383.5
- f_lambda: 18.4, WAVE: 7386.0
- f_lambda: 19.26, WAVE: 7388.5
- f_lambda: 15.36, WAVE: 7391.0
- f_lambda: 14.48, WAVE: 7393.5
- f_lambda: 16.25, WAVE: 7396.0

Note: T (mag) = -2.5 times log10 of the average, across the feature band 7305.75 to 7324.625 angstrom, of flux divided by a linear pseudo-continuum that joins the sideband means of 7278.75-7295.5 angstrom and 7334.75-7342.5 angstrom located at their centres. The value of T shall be 0.11 mag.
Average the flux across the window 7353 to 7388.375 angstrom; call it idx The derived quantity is 18.3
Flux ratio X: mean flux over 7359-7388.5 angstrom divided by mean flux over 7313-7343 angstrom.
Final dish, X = 1.15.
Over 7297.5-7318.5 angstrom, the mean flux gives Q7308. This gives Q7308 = 16.1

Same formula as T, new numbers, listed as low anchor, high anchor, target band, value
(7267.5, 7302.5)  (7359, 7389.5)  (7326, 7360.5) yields 0.10 mag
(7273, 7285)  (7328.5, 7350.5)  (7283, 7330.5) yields 0.10 mag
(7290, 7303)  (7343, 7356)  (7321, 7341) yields 0.02 mag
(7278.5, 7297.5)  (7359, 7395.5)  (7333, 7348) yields 0.04 mag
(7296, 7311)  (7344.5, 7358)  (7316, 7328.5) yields 0.01 mag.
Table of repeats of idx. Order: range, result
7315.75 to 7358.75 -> 16.5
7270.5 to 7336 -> 17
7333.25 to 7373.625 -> 17.9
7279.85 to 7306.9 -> 17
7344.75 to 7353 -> 16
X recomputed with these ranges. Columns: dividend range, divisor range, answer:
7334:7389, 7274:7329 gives 1.06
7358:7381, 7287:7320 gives 1.15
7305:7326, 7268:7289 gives 0.83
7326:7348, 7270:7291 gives 0.91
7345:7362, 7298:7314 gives 1.04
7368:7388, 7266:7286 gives 0.96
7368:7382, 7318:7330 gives 1.12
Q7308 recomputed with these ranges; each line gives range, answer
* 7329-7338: 16.4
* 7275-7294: 18.4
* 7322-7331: 16.2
